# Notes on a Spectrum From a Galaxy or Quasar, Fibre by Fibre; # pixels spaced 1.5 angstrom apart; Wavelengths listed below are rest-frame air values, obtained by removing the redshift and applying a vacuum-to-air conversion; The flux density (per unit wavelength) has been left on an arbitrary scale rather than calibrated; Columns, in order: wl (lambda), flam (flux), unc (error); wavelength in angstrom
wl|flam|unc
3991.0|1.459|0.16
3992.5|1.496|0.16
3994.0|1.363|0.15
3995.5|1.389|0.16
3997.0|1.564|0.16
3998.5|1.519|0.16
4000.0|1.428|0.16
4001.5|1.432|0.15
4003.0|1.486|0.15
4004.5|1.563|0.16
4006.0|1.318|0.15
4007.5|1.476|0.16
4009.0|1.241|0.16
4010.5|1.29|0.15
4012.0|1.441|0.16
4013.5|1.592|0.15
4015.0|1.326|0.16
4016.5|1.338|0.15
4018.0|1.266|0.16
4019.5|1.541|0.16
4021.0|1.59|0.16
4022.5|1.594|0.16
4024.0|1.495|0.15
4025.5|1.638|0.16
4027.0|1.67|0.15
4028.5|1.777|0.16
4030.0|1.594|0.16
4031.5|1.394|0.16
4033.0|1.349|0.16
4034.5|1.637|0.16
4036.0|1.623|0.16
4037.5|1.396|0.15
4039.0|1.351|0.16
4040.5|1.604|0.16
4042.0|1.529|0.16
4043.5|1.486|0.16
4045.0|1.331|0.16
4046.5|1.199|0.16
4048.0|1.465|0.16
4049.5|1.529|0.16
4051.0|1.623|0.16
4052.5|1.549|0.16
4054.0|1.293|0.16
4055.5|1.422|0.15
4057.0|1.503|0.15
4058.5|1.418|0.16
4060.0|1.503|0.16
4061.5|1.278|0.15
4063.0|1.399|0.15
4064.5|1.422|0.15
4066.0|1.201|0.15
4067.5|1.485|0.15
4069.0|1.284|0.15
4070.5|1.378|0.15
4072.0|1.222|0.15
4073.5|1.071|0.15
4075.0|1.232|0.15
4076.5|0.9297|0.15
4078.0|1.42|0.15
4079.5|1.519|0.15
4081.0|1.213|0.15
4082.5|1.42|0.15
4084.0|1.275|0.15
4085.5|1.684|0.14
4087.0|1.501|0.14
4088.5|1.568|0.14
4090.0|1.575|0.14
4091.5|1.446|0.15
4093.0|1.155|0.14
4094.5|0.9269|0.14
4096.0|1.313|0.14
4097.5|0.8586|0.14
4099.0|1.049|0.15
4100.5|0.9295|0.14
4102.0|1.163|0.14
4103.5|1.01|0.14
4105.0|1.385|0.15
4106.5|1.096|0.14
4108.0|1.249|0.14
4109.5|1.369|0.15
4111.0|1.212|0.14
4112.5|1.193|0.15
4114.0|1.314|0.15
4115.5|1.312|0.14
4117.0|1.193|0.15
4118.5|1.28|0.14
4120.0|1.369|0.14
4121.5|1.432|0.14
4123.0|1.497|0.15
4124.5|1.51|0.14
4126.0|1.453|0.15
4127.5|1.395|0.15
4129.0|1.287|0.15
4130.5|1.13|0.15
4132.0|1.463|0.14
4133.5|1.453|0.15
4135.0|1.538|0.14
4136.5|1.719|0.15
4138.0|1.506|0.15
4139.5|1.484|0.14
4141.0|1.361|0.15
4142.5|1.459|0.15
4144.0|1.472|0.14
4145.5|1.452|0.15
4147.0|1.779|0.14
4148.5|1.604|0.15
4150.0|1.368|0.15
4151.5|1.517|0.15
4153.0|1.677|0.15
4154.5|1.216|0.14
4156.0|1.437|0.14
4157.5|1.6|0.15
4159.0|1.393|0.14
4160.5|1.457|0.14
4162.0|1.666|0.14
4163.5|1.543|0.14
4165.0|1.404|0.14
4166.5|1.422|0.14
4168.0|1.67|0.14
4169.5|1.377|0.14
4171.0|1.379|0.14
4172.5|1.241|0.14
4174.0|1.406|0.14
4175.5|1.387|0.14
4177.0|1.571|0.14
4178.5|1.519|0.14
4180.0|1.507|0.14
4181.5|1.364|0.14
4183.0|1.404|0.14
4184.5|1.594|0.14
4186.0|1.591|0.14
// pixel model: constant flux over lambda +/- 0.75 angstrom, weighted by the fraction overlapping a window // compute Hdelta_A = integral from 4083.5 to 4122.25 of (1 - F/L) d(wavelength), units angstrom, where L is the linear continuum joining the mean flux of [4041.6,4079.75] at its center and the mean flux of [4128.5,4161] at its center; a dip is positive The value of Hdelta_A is 4.3 angstrom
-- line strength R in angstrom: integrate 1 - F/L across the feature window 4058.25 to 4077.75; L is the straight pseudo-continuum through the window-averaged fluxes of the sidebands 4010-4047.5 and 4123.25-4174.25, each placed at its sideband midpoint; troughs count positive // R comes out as 2.4 angstrom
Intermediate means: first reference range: 1.48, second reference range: 1.47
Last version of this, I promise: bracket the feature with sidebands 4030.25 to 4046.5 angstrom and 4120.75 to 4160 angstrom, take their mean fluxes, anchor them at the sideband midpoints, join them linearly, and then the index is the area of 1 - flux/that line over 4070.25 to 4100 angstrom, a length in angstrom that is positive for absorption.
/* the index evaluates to 3.7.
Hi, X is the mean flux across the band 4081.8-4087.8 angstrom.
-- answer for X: 1.47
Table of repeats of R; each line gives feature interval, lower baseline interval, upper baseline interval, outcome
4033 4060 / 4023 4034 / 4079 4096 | 0.8 angstrom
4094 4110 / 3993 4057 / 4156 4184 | 3.8 angstrom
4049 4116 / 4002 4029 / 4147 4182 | 7.6 angstrom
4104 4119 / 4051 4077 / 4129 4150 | 1.8 angstrom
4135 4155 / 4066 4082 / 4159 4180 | -1.4 angstrom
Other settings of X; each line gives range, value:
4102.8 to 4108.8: 1.19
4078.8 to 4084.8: 1.36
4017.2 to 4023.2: 1.5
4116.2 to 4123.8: 1.35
